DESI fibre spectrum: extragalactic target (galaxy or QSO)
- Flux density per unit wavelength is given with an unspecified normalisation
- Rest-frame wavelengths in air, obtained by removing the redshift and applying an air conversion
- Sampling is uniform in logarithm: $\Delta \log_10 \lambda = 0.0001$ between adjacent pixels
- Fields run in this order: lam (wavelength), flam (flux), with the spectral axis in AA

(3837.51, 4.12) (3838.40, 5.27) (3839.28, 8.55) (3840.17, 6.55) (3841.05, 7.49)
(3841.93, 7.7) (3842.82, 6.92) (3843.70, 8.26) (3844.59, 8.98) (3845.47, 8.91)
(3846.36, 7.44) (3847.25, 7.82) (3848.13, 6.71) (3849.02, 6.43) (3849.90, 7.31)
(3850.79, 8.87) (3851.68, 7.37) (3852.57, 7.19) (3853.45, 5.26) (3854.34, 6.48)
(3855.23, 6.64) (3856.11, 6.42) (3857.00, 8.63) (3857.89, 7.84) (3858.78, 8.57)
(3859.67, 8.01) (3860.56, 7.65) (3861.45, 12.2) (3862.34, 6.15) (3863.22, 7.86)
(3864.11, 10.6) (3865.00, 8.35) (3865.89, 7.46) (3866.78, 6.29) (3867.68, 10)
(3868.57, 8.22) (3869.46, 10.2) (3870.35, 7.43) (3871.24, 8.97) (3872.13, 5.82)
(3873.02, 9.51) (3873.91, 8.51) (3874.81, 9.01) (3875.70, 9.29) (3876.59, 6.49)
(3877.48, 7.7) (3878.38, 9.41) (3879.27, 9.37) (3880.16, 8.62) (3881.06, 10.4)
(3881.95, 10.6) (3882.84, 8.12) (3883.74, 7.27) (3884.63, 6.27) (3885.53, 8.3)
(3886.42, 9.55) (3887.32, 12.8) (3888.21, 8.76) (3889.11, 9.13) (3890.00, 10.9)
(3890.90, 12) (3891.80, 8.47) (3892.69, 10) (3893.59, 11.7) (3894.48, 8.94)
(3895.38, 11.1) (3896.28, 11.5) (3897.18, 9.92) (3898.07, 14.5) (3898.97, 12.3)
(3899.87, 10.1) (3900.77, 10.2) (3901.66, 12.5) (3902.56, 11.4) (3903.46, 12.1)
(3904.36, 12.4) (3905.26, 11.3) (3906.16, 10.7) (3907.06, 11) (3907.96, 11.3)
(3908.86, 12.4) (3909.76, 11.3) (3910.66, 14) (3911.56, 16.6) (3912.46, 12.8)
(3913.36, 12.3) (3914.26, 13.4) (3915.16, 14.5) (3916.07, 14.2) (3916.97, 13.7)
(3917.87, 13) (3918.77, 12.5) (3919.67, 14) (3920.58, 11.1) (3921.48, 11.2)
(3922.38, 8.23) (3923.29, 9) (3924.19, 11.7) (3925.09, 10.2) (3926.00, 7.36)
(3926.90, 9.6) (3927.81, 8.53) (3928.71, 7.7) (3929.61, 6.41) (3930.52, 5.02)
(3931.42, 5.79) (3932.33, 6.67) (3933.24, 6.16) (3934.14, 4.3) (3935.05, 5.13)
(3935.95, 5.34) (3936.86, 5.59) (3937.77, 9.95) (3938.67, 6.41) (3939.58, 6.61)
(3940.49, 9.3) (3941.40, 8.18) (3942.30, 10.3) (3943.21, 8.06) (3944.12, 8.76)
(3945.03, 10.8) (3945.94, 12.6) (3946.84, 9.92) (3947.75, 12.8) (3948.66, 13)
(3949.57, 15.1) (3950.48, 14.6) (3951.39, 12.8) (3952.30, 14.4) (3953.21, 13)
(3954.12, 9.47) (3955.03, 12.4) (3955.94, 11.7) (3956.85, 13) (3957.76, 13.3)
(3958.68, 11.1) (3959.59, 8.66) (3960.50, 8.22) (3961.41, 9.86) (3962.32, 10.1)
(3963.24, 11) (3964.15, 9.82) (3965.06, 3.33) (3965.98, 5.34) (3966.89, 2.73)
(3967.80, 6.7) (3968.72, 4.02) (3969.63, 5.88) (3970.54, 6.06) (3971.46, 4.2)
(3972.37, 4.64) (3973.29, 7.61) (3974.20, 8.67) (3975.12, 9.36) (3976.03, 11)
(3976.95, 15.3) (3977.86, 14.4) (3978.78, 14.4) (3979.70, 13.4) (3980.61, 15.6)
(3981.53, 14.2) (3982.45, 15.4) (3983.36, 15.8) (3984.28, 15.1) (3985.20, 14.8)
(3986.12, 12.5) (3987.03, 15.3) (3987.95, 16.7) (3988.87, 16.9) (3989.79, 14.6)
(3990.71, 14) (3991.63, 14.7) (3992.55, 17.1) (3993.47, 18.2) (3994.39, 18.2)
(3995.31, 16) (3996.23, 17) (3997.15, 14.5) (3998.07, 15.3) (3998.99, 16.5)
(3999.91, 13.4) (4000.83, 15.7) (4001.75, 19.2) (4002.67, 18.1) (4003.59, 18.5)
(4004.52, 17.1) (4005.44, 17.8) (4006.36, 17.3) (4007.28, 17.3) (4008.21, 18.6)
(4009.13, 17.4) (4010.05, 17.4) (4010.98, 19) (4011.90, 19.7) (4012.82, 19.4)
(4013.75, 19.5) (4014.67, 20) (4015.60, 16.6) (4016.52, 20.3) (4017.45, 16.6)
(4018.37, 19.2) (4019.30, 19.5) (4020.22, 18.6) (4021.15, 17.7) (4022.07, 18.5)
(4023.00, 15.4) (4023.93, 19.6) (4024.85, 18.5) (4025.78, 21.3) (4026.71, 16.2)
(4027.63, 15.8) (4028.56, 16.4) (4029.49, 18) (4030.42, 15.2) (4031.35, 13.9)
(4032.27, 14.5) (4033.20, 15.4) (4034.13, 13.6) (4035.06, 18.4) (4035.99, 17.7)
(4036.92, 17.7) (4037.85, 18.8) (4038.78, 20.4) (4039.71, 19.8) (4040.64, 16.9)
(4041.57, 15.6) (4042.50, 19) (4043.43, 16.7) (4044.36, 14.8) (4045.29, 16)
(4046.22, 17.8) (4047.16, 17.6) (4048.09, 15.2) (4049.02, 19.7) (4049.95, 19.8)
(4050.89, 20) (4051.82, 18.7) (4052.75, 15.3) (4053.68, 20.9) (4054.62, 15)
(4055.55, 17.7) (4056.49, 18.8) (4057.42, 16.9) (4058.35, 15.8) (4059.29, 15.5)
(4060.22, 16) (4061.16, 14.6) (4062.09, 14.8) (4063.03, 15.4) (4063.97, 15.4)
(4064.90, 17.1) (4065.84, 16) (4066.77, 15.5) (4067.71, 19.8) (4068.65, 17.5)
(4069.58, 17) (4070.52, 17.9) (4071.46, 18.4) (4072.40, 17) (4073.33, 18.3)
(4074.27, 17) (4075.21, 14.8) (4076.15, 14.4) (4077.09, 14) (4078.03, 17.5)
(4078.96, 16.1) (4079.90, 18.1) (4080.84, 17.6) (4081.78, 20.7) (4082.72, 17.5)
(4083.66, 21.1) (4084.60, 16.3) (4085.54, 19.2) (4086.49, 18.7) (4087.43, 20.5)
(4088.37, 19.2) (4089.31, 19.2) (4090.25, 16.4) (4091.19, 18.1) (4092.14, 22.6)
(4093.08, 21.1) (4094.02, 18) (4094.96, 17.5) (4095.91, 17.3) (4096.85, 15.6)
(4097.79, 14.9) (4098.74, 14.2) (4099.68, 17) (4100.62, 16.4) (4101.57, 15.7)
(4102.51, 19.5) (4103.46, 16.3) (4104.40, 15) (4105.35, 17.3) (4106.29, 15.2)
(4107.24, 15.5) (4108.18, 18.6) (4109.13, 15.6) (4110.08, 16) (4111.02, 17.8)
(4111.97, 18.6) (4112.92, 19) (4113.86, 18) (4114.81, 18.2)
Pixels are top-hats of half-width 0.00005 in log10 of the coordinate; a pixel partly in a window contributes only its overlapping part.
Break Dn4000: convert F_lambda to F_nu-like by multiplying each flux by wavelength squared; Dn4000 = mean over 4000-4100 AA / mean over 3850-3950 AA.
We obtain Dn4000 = 2.0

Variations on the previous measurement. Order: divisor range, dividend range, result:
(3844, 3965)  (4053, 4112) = 1.94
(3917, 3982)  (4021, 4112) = 1.91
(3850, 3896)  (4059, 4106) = 2.21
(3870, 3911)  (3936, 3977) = 0.96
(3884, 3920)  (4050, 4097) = 1.65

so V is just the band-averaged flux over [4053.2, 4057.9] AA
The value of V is 17.9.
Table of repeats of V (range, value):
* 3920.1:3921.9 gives 11.2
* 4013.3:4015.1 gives 19.8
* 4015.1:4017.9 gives 17.8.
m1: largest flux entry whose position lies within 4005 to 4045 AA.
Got 21.3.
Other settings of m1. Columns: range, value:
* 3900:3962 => 16.6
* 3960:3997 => 18.2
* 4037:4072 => 20.9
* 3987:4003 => 19.2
